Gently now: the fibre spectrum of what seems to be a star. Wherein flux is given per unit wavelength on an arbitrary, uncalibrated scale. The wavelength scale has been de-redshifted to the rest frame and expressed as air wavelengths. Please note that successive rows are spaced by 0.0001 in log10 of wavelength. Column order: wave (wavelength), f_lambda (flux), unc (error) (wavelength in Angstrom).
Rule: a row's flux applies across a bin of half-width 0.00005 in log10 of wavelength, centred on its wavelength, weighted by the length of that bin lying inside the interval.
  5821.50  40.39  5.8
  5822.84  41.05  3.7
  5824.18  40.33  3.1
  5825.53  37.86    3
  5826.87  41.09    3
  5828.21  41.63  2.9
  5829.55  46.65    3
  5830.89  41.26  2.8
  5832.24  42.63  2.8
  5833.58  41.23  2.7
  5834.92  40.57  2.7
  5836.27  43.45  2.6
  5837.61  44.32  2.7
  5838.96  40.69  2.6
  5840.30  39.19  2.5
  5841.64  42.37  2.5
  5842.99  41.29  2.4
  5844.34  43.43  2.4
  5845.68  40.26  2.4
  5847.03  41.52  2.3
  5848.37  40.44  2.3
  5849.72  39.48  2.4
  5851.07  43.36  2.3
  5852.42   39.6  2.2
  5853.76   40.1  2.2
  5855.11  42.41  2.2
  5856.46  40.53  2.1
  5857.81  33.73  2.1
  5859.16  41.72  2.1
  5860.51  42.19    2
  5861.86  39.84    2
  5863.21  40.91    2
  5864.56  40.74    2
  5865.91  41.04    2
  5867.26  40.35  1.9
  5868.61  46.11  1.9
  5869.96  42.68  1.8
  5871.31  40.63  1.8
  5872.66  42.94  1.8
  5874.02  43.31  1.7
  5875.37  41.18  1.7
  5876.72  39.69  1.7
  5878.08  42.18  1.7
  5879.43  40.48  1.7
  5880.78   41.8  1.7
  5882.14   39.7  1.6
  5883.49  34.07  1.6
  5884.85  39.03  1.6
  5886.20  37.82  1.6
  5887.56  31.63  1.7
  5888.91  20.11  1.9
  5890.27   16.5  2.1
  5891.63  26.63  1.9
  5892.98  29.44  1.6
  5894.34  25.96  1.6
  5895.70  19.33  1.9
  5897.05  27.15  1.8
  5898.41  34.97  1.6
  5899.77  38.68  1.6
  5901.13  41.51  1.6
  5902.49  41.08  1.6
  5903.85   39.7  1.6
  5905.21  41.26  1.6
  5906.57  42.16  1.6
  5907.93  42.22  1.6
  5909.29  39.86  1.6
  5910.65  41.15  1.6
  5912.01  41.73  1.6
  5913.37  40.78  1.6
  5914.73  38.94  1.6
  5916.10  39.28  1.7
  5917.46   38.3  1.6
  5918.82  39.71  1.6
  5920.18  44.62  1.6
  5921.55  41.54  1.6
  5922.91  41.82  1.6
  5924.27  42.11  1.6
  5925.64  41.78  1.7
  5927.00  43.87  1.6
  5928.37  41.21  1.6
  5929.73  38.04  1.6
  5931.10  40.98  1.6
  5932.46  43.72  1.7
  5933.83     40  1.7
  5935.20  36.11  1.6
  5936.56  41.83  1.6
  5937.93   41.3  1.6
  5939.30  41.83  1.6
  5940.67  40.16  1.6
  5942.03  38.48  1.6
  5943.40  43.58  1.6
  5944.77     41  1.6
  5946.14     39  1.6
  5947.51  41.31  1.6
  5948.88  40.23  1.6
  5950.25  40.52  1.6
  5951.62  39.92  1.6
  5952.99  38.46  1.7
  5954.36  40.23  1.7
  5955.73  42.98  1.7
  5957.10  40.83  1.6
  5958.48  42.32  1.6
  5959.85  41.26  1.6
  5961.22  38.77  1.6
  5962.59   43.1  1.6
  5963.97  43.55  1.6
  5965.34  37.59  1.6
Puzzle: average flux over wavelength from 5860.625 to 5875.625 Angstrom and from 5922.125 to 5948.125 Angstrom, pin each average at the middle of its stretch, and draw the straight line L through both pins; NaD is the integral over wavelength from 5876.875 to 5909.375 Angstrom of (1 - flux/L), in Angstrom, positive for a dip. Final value 5.32 Angstrom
